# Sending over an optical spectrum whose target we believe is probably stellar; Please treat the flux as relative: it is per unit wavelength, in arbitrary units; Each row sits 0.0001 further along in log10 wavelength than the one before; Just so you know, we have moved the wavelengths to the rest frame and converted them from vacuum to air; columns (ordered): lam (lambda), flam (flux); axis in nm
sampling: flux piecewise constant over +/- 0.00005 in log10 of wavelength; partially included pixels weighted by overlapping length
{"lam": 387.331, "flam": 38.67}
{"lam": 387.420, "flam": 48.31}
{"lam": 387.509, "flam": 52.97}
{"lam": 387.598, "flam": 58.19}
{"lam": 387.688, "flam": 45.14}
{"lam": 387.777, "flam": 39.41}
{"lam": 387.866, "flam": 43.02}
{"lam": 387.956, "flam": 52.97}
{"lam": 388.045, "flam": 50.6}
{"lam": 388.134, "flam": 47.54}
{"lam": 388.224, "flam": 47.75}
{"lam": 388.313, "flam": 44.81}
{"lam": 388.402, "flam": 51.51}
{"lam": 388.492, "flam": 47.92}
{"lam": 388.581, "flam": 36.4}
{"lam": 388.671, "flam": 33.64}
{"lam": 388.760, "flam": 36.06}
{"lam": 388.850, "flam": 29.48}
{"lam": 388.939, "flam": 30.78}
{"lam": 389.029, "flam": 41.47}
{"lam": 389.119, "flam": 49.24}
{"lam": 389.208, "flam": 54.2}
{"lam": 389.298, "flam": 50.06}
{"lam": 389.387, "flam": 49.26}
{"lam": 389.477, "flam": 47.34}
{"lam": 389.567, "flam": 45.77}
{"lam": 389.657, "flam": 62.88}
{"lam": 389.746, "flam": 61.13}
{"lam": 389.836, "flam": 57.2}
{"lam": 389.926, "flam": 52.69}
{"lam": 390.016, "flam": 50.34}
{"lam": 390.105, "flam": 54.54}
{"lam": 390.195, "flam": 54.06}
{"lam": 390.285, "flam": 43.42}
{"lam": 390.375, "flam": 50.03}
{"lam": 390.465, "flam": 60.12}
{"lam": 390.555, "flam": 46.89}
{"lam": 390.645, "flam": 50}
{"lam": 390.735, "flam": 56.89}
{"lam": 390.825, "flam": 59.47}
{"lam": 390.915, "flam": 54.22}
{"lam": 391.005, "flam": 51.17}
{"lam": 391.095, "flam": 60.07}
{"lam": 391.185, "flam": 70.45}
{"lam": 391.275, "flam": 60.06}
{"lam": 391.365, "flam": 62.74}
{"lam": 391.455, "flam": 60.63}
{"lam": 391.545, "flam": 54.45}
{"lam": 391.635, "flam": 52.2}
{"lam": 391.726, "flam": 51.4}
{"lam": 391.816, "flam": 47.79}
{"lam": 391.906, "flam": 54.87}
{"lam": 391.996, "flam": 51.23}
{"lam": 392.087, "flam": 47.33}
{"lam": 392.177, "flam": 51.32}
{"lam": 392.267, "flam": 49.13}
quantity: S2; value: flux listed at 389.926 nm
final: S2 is 52.69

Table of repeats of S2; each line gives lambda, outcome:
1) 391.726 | 51.4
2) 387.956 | 52.97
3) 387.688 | 45.14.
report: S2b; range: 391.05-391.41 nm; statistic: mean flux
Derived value 63.4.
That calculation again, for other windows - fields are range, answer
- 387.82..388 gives 47.8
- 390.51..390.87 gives 53.3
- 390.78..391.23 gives 59.1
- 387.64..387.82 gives 42.4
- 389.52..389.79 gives 56.5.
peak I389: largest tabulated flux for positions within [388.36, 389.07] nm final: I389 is 51.51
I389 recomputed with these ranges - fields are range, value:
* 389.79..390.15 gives 57.2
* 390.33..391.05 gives 60.12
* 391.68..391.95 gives 54.87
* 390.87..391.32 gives 70.45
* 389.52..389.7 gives 62.88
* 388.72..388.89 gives 36.06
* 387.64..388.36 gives 52.97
